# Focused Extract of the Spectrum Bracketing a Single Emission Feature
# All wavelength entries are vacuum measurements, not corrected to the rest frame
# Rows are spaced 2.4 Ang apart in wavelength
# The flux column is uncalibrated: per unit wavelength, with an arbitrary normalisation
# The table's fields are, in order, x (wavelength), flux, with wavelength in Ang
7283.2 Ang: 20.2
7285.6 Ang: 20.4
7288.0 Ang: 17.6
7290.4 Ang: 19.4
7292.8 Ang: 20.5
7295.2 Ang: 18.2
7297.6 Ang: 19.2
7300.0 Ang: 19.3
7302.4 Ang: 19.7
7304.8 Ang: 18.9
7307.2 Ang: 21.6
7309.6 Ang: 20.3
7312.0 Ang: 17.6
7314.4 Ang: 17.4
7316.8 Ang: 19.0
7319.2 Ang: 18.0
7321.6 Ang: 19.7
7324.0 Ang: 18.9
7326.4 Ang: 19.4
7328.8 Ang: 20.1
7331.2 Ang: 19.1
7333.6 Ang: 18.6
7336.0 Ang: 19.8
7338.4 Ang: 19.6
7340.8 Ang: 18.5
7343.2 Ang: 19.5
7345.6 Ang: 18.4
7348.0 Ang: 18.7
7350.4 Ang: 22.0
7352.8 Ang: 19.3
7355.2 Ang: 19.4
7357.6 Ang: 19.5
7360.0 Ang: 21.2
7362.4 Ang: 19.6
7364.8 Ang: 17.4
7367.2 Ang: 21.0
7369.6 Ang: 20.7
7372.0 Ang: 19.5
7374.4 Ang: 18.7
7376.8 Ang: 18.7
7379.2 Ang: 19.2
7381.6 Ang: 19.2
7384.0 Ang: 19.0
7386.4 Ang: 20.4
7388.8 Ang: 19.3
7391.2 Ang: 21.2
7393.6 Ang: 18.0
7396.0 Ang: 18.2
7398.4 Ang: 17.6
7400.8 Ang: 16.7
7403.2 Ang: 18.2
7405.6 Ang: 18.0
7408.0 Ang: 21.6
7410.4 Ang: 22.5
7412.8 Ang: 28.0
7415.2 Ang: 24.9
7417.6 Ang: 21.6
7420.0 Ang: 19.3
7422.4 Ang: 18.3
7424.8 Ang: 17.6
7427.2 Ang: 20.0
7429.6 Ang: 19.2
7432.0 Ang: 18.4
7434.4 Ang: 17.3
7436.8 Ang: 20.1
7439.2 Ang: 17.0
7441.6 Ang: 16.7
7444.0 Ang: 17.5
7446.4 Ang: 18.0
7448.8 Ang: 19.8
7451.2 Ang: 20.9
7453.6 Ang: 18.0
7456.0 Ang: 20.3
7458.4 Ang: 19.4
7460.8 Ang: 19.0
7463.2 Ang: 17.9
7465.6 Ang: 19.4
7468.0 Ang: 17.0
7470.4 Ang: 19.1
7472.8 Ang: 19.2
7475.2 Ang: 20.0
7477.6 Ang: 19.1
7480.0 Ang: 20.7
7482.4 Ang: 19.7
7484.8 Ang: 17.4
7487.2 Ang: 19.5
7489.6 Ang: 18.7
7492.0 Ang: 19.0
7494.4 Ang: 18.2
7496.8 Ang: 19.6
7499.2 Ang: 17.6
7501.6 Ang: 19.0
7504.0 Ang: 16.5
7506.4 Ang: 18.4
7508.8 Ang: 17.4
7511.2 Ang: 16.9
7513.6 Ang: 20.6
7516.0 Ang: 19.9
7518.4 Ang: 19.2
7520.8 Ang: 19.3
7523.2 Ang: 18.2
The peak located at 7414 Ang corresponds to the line [N II]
